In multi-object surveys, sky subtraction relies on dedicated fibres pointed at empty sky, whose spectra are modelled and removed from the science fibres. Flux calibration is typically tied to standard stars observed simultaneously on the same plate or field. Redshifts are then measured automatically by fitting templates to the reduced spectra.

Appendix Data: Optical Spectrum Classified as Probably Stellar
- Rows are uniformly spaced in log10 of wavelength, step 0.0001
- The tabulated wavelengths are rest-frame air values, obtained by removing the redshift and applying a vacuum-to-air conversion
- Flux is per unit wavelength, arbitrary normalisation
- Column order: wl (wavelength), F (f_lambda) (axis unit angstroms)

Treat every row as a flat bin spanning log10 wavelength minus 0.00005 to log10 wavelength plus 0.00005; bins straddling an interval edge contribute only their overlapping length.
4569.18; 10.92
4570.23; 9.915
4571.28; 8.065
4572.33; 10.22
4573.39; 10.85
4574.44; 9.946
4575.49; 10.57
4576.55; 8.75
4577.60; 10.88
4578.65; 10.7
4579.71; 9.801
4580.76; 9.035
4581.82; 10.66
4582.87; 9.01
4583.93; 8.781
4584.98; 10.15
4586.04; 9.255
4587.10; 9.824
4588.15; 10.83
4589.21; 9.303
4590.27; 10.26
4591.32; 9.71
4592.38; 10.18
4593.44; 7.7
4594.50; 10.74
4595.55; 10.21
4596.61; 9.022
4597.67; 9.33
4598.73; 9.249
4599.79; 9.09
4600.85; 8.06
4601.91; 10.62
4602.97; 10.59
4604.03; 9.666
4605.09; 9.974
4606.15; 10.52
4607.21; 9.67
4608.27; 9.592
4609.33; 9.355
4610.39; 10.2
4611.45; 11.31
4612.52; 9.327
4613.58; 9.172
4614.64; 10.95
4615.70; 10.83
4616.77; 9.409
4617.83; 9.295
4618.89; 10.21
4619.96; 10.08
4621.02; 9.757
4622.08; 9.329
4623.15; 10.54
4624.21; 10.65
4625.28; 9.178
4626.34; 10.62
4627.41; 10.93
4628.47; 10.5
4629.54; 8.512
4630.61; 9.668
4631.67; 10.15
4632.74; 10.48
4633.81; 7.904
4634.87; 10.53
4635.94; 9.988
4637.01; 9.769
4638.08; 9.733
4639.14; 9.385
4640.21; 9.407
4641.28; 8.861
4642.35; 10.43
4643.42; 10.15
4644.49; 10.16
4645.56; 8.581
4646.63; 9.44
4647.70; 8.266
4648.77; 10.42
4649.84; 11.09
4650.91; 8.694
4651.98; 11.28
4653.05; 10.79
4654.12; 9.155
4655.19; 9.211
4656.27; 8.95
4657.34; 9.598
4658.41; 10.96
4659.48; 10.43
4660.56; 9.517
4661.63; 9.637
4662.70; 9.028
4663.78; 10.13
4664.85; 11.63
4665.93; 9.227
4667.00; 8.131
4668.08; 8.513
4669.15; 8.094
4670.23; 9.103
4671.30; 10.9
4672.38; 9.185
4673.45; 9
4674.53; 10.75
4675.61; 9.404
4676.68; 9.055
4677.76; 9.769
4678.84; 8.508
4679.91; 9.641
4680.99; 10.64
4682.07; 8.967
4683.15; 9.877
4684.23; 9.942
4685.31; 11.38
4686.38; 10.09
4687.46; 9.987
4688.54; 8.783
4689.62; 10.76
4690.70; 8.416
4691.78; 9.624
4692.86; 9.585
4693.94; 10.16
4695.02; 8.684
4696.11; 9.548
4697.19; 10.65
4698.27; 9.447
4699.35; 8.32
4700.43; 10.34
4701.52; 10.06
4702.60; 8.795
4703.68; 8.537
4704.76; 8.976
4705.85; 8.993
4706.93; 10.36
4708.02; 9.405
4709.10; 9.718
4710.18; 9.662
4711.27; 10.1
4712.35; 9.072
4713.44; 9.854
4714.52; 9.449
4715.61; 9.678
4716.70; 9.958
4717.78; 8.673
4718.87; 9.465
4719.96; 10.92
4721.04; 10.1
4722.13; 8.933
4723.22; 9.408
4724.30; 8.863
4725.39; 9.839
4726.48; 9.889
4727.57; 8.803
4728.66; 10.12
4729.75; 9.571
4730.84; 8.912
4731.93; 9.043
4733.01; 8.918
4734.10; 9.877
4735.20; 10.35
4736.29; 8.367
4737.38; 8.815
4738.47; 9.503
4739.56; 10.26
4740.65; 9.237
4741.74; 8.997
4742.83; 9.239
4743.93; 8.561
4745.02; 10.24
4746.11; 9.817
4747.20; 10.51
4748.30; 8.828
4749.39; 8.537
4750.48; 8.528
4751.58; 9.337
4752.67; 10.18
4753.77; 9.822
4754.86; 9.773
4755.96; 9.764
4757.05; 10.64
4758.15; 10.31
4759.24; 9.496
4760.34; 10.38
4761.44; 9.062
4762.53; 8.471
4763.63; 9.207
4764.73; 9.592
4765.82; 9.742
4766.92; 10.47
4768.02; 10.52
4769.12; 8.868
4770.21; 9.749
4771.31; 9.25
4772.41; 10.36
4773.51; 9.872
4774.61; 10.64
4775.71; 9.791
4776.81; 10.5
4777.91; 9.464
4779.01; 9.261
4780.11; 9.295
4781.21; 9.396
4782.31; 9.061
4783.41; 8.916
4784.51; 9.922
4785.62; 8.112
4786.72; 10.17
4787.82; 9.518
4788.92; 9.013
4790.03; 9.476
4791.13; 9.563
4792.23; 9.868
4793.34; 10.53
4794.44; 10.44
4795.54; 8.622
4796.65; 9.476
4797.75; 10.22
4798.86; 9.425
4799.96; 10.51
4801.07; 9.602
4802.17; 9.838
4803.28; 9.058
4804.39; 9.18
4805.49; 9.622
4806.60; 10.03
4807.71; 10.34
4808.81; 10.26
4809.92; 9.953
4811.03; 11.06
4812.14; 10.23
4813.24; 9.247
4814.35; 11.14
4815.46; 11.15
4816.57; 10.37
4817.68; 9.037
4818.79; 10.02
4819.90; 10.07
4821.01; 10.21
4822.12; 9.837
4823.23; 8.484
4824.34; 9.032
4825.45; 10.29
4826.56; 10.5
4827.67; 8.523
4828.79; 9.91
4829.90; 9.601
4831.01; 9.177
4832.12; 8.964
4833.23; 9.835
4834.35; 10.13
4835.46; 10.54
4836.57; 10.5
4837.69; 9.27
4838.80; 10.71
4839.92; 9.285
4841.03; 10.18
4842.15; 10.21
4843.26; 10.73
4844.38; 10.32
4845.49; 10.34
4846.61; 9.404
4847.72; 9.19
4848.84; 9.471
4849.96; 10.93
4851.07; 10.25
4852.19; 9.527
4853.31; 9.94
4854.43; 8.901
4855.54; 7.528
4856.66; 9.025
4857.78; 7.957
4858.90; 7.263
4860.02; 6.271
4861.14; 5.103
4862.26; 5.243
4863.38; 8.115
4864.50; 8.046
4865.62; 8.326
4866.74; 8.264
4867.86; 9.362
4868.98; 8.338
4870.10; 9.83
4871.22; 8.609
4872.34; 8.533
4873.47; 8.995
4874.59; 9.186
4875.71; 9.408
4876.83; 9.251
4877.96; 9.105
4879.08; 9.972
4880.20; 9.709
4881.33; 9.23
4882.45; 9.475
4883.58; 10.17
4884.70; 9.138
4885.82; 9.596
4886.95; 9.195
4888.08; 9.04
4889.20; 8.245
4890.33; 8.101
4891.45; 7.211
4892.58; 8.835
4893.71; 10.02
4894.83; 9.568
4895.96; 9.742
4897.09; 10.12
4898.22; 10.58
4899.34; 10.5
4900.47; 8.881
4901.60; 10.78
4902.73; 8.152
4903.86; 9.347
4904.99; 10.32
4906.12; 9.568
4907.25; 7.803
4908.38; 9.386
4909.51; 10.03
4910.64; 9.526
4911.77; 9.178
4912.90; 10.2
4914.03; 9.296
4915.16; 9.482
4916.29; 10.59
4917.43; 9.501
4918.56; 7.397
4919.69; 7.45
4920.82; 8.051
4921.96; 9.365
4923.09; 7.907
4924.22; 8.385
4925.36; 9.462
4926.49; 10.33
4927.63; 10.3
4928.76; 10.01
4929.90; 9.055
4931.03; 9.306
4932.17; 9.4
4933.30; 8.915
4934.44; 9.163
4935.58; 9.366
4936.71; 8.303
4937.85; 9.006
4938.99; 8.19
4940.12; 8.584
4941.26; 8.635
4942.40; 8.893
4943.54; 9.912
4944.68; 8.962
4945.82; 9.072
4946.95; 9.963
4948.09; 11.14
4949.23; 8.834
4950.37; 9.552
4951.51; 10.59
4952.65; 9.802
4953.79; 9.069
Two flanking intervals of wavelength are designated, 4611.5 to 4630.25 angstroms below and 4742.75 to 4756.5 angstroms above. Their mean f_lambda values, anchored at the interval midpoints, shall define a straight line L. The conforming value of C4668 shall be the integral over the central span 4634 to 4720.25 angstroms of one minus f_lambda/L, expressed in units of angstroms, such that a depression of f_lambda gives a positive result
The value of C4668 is 1.2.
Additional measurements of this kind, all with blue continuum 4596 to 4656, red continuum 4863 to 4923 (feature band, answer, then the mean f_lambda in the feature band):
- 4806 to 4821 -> -1.39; 10.2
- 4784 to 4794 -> -0.18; 9.58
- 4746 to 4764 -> -0.14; 9.56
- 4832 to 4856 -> -1.47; 9.85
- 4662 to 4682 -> 0.45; 9.47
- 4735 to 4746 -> 0.21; 9.35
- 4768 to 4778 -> -0.46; 9.89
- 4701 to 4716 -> 0.21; 9.48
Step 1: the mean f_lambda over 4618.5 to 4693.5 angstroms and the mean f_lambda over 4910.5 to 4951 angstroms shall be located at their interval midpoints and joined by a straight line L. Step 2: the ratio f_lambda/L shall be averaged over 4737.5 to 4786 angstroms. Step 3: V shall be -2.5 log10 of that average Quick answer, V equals -0.01 mag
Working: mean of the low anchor 9.73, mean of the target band 9.58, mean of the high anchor 9.19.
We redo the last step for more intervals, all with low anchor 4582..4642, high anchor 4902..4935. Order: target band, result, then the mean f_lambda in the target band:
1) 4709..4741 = 0.01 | 9.51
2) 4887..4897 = 0.04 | 8.92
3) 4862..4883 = 0.05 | 8.84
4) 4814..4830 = -0.05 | 9.87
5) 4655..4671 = 0.02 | 9.5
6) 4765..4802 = -0.03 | 9.69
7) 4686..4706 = 0.02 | 9.46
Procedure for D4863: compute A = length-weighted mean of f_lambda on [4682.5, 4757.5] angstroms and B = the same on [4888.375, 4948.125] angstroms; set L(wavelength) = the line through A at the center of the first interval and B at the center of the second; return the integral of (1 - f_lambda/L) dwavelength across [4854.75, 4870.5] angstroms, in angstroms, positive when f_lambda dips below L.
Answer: 2.6 angstroms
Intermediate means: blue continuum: 9.55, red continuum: 9.22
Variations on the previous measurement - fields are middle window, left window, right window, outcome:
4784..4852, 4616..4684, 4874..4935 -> -3.0 angstroms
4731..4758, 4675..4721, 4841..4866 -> -0.3 angstroms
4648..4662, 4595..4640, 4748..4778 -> -0.2 angstroms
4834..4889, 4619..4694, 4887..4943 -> 1.0 angstroms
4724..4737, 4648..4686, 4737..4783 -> 0.4 angstroms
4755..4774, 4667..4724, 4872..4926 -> -0.6 angstroms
